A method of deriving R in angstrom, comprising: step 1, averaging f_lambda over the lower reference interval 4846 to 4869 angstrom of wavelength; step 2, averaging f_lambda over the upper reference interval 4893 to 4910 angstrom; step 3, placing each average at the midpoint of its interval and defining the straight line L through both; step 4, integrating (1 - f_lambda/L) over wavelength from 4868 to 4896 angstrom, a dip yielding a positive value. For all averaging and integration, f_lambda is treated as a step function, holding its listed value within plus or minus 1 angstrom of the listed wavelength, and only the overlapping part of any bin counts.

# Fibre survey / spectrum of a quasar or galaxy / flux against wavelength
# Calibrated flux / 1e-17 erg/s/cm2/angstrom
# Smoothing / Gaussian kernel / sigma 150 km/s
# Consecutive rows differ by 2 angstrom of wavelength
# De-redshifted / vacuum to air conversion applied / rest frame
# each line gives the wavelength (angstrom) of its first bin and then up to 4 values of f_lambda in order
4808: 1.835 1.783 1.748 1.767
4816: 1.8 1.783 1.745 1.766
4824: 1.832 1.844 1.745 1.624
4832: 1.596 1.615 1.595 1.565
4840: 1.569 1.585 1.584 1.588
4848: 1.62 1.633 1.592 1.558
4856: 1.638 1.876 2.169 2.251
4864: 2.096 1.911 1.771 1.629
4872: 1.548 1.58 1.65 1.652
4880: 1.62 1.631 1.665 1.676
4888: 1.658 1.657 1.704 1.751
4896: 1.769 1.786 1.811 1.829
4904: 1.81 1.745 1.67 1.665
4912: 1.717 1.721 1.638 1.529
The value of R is 2.06 angstrom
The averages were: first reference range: 1.82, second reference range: 1.77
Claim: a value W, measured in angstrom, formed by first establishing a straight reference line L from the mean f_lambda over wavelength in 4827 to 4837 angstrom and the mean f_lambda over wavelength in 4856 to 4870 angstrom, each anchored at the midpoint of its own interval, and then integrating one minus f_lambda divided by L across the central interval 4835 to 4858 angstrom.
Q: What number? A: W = 2.3 angstrom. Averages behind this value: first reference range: 1.64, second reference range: 1.96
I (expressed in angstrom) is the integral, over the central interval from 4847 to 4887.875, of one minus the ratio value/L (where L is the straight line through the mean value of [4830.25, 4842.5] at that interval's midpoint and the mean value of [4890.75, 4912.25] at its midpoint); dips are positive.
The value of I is -1.7 angstrom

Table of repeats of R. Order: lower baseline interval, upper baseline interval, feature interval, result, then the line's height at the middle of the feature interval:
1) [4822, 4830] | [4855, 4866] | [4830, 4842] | 1.6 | 1.84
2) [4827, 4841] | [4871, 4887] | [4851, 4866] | -2.4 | 1.62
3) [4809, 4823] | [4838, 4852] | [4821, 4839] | 0.0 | 1.69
